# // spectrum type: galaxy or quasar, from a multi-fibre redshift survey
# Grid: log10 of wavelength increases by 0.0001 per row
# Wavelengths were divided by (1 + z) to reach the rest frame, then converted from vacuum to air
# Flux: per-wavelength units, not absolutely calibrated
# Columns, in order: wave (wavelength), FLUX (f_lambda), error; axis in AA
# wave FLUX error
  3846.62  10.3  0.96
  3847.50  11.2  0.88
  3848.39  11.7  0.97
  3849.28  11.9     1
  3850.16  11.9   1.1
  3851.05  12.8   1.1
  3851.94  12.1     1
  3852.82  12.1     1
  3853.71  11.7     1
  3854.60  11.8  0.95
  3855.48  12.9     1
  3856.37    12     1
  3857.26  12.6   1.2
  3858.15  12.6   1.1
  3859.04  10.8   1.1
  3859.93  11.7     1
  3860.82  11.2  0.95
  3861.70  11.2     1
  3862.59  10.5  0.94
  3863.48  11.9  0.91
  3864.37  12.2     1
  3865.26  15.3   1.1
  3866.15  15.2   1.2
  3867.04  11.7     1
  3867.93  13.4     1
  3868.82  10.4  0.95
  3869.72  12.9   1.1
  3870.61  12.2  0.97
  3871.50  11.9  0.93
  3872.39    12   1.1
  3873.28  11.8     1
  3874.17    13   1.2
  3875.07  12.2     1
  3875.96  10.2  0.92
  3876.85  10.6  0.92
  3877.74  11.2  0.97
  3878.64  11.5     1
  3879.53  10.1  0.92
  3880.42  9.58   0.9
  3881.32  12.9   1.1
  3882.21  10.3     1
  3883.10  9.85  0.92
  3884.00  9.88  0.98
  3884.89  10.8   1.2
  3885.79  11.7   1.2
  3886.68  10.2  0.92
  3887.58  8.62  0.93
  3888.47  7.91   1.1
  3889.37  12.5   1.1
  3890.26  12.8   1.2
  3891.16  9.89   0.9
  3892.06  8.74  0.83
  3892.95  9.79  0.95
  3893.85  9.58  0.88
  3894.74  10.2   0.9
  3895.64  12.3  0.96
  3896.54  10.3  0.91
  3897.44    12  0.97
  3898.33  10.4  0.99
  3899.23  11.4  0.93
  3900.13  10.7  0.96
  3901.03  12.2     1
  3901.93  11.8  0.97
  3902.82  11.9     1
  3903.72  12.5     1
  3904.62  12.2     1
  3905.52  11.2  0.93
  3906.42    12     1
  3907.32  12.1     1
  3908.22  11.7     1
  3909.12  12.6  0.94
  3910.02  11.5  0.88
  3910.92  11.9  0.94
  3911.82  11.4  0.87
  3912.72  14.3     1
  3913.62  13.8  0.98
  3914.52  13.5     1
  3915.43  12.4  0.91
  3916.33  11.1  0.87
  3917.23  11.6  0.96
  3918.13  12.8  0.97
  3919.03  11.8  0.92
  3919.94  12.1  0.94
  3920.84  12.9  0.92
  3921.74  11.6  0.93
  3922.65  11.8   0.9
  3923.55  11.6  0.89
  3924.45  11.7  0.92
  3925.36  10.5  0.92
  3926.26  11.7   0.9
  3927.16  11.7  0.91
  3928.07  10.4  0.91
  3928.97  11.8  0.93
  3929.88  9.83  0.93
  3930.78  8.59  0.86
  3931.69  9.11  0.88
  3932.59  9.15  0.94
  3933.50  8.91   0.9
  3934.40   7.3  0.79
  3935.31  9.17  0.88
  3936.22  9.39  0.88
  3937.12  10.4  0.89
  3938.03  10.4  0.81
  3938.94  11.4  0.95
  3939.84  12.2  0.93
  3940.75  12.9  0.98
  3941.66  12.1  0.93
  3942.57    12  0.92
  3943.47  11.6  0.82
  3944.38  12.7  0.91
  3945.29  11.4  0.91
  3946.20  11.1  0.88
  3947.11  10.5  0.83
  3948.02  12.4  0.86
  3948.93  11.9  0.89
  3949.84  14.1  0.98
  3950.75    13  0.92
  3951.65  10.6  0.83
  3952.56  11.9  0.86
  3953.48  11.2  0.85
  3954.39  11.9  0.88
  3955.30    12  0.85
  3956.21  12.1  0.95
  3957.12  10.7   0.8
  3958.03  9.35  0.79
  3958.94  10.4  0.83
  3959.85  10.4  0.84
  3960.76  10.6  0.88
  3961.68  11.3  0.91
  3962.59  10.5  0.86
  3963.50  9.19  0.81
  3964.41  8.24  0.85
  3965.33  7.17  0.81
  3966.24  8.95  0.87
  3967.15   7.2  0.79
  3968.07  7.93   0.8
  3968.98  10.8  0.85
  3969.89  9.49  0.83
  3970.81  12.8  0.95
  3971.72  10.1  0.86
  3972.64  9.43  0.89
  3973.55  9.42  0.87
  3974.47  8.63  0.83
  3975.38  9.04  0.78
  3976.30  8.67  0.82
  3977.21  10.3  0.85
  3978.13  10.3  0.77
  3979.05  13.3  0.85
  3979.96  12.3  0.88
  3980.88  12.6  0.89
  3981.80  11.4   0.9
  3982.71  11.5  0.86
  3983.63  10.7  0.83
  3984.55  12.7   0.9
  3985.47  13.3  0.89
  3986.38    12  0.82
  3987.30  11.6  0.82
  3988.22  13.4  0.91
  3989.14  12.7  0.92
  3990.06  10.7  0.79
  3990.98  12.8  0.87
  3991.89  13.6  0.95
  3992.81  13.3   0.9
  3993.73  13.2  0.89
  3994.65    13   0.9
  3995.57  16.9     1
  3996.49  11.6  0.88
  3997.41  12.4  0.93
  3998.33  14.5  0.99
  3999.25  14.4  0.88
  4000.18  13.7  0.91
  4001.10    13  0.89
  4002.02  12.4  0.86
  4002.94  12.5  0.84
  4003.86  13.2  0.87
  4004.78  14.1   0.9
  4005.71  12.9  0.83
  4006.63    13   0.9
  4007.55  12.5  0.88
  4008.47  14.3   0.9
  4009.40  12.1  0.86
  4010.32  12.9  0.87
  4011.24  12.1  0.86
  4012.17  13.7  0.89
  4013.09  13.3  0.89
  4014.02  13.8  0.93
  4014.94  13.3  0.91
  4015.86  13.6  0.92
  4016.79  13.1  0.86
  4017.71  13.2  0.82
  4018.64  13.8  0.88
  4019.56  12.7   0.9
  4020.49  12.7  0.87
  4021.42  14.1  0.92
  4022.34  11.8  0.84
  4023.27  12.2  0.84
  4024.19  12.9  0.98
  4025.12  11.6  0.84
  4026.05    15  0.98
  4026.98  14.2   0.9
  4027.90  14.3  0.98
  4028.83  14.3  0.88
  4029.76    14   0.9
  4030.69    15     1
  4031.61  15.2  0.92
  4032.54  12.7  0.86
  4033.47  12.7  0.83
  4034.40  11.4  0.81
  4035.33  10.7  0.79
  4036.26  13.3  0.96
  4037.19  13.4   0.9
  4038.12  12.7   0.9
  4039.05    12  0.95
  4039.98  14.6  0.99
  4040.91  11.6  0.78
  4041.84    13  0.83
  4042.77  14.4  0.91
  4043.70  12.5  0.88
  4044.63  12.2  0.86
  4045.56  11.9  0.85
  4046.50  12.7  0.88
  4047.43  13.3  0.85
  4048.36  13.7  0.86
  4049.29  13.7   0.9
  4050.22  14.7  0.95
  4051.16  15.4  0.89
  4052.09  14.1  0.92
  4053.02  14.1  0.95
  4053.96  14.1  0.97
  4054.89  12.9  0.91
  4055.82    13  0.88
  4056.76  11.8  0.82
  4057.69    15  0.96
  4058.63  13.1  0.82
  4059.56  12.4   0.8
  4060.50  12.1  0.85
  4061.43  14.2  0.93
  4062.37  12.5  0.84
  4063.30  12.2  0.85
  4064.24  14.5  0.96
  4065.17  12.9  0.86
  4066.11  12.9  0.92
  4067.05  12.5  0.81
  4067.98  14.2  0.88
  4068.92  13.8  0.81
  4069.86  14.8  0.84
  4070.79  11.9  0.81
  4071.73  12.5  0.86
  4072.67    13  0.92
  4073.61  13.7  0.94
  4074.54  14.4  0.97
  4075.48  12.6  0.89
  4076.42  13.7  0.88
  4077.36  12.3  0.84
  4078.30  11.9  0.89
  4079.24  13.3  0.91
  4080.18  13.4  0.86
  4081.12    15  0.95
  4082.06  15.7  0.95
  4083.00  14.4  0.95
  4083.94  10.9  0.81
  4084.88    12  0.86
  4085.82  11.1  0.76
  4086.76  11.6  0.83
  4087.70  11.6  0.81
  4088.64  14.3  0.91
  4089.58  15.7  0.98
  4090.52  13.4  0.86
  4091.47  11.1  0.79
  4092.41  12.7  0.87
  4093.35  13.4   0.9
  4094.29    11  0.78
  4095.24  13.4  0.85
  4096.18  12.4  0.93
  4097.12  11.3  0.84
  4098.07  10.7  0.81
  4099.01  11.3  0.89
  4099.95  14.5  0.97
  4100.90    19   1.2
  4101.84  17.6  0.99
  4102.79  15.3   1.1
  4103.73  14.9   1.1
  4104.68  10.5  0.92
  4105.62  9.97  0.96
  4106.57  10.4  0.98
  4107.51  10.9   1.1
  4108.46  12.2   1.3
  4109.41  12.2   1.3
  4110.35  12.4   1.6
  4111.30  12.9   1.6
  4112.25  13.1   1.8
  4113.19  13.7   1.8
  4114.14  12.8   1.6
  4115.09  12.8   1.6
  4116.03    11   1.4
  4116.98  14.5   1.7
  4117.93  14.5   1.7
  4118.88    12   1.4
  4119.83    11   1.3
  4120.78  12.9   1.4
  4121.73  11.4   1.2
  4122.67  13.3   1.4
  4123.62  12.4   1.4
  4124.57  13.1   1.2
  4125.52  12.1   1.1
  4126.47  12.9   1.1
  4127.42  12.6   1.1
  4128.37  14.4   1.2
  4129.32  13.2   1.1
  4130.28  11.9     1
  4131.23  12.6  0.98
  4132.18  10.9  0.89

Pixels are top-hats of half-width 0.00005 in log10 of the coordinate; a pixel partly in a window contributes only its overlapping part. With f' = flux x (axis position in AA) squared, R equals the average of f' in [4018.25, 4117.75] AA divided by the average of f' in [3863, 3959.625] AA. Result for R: 1.25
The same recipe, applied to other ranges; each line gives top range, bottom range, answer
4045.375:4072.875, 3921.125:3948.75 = 1.31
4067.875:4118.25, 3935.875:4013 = 1.19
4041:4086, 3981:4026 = 1.06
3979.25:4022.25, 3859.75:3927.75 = 1.18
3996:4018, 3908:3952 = 1.20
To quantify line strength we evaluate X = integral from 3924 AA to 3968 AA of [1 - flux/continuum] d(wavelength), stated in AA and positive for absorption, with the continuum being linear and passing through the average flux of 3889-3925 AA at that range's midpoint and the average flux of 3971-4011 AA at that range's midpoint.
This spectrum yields 4.8 AA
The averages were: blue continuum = 11.7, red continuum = 12.2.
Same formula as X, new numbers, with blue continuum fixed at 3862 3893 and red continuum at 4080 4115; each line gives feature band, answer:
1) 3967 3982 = 2.2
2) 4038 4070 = -1.7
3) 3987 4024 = -2.6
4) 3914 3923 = -0.4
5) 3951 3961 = 0.7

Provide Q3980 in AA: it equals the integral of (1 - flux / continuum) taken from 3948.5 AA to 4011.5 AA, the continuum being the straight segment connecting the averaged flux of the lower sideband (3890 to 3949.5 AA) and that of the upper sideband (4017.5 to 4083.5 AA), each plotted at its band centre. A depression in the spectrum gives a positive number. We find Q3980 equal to 3.2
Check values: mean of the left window 11.3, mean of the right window 13.3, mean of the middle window 11.6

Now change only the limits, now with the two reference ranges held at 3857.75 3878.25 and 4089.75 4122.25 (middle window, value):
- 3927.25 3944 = 2.5 AA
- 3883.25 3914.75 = 2.1 AA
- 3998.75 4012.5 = -0.7 AA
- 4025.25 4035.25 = -0.9 AA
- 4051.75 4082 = -1.6 AA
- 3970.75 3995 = 1.6 AA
